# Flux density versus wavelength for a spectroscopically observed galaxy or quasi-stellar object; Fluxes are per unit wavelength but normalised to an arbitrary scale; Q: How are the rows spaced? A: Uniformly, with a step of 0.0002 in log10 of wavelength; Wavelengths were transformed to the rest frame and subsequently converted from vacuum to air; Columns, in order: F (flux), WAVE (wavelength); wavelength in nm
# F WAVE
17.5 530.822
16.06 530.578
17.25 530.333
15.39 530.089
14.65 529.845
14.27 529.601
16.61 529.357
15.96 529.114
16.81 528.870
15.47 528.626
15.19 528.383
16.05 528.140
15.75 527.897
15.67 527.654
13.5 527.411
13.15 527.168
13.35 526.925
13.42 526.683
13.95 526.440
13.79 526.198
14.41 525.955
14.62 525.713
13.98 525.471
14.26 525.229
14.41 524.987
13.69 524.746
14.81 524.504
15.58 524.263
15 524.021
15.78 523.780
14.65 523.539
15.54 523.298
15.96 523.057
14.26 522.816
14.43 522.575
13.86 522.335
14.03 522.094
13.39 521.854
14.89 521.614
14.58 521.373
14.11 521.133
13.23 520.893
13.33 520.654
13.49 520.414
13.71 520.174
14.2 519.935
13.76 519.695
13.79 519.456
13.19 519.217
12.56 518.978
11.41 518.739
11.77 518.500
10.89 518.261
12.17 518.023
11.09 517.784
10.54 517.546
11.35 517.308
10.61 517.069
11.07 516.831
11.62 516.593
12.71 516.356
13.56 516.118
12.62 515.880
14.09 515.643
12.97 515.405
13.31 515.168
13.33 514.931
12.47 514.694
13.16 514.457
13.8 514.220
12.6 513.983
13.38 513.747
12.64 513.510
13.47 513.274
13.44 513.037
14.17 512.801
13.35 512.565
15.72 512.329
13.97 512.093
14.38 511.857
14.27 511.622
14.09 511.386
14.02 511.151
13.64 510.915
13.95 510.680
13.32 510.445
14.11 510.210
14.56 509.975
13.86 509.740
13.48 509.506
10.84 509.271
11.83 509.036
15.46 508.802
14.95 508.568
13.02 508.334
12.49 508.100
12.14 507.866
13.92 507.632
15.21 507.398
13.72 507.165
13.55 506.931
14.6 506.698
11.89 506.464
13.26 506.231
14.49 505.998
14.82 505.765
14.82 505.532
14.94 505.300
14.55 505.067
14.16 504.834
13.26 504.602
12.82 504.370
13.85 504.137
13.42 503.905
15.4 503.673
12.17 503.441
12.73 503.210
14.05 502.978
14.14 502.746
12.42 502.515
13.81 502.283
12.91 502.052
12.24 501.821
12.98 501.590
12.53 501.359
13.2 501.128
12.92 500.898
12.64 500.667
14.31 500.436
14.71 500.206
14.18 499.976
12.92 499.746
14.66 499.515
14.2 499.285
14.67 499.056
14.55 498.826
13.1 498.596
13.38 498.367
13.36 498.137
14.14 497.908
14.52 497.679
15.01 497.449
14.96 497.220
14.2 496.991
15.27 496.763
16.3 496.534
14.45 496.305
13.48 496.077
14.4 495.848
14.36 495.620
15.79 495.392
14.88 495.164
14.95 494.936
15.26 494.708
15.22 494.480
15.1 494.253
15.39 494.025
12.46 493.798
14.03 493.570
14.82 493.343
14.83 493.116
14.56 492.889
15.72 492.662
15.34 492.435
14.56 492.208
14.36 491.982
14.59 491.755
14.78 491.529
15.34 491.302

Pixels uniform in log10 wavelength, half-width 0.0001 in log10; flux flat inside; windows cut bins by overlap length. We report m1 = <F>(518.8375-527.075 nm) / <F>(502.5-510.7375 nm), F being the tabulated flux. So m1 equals 1.04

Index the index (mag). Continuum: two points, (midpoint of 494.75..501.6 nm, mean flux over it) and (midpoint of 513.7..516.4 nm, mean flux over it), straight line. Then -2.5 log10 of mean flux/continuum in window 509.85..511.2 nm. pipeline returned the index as -0.04 mag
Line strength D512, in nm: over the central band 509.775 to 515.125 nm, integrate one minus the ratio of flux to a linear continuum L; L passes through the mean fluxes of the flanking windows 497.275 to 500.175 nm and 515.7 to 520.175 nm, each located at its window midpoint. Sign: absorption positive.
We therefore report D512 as -0.40 nm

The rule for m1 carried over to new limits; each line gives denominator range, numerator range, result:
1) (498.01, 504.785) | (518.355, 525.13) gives 1.04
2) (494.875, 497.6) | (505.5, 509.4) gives 0.91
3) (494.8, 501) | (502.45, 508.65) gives 0.96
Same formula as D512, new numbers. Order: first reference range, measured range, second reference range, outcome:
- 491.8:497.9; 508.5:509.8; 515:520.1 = -0.01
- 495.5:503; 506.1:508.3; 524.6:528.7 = 0.10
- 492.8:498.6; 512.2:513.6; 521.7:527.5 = 0.06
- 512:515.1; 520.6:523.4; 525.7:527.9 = -0.09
